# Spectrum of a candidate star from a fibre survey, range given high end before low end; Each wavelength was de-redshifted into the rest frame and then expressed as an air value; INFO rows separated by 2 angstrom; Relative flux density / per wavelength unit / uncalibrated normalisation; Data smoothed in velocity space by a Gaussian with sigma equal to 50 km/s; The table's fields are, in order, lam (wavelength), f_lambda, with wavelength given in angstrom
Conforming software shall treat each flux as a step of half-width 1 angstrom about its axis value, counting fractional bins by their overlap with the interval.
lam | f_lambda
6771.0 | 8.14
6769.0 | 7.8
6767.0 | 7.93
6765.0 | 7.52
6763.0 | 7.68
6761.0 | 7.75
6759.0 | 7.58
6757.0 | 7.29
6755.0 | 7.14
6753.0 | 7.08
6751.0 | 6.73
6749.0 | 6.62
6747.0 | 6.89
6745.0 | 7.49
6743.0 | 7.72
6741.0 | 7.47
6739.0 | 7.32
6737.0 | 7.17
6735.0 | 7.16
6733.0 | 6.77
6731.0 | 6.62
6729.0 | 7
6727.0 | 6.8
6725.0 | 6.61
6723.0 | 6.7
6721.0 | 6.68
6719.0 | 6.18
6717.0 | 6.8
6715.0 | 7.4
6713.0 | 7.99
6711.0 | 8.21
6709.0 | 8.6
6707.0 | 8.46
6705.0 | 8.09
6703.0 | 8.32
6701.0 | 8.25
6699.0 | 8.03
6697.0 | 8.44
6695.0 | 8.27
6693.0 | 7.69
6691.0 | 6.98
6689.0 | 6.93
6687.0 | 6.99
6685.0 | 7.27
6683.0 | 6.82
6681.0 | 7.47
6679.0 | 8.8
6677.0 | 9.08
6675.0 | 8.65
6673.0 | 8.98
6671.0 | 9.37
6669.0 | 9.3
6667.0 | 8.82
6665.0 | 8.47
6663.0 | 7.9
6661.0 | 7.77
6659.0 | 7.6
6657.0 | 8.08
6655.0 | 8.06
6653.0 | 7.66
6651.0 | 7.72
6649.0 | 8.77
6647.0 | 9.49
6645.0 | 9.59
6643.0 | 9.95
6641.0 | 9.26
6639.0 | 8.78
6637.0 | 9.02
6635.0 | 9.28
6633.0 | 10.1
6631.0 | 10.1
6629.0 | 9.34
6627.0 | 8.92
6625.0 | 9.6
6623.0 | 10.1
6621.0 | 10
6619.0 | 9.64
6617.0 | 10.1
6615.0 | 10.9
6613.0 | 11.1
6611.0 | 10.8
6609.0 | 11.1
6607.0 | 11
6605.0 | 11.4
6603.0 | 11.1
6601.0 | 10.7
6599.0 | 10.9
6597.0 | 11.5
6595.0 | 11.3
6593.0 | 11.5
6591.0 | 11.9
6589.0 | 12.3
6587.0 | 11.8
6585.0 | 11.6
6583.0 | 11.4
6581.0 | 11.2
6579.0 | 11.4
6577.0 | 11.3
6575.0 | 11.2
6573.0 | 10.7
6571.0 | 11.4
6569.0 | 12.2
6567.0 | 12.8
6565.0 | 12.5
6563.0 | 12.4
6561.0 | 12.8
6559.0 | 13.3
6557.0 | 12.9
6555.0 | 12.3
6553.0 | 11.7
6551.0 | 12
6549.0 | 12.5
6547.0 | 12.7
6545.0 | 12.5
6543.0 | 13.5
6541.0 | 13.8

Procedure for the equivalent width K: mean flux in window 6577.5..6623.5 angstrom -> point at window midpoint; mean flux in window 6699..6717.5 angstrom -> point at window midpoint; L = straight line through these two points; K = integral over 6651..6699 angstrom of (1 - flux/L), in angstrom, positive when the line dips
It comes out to 4.9 angstrom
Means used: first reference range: 11.1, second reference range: 8.05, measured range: 8.05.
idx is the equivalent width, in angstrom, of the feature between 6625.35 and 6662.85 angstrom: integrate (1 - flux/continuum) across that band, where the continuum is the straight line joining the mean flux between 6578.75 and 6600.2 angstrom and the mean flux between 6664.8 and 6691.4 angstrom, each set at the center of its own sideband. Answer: 2.4 angstrom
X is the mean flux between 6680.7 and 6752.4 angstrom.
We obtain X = 7.36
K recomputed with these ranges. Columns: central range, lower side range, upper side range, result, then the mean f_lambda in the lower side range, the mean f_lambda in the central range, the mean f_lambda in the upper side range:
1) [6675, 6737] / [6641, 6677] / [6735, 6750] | 2.55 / 8.63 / 7.53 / 7.23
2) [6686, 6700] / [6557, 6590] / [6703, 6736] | 0.86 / 11.9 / 7.62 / 7.29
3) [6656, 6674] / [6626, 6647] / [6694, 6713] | 0.93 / 9.44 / 8.48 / 8.28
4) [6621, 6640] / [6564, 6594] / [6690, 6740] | 1.10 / 11.7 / 9.5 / 7.46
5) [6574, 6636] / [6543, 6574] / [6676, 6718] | 0.31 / 12.4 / 10.8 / 7.85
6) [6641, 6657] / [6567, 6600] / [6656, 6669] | 0.07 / 11.5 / 8.74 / 8.2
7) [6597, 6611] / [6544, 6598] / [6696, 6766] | -0.04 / 12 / 11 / 7.39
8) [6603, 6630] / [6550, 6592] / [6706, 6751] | 0.66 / 12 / 10.3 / 7.2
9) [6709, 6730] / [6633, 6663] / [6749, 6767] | 1.87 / 8.67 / 7.11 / 7.34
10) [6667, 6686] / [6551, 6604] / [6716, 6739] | 0.15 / 11.8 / 8.44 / 6.8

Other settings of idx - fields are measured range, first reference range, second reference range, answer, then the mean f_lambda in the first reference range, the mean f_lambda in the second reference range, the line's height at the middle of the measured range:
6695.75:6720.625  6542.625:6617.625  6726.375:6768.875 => 1.3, 11.7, 7.24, 8.3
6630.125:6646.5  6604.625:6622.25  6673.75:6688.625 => 0.2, 10.6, 7.85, 9.61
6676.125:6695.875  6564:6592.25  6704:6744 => 1.9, 11.7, 7.29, 8.43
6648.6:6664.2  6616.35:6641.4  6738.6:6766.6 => 2.0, 9.56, 7.32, 9.06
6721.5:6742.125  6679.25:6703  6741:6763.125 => 1.2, 7.63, 7.26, 7.38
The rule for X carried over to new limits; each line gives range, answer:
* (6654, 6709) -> 8.12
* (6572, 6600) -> 11.4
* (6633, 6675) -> 8.73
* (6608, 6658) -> 9.5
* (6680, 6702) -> 7.56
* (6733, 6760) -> 7.19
